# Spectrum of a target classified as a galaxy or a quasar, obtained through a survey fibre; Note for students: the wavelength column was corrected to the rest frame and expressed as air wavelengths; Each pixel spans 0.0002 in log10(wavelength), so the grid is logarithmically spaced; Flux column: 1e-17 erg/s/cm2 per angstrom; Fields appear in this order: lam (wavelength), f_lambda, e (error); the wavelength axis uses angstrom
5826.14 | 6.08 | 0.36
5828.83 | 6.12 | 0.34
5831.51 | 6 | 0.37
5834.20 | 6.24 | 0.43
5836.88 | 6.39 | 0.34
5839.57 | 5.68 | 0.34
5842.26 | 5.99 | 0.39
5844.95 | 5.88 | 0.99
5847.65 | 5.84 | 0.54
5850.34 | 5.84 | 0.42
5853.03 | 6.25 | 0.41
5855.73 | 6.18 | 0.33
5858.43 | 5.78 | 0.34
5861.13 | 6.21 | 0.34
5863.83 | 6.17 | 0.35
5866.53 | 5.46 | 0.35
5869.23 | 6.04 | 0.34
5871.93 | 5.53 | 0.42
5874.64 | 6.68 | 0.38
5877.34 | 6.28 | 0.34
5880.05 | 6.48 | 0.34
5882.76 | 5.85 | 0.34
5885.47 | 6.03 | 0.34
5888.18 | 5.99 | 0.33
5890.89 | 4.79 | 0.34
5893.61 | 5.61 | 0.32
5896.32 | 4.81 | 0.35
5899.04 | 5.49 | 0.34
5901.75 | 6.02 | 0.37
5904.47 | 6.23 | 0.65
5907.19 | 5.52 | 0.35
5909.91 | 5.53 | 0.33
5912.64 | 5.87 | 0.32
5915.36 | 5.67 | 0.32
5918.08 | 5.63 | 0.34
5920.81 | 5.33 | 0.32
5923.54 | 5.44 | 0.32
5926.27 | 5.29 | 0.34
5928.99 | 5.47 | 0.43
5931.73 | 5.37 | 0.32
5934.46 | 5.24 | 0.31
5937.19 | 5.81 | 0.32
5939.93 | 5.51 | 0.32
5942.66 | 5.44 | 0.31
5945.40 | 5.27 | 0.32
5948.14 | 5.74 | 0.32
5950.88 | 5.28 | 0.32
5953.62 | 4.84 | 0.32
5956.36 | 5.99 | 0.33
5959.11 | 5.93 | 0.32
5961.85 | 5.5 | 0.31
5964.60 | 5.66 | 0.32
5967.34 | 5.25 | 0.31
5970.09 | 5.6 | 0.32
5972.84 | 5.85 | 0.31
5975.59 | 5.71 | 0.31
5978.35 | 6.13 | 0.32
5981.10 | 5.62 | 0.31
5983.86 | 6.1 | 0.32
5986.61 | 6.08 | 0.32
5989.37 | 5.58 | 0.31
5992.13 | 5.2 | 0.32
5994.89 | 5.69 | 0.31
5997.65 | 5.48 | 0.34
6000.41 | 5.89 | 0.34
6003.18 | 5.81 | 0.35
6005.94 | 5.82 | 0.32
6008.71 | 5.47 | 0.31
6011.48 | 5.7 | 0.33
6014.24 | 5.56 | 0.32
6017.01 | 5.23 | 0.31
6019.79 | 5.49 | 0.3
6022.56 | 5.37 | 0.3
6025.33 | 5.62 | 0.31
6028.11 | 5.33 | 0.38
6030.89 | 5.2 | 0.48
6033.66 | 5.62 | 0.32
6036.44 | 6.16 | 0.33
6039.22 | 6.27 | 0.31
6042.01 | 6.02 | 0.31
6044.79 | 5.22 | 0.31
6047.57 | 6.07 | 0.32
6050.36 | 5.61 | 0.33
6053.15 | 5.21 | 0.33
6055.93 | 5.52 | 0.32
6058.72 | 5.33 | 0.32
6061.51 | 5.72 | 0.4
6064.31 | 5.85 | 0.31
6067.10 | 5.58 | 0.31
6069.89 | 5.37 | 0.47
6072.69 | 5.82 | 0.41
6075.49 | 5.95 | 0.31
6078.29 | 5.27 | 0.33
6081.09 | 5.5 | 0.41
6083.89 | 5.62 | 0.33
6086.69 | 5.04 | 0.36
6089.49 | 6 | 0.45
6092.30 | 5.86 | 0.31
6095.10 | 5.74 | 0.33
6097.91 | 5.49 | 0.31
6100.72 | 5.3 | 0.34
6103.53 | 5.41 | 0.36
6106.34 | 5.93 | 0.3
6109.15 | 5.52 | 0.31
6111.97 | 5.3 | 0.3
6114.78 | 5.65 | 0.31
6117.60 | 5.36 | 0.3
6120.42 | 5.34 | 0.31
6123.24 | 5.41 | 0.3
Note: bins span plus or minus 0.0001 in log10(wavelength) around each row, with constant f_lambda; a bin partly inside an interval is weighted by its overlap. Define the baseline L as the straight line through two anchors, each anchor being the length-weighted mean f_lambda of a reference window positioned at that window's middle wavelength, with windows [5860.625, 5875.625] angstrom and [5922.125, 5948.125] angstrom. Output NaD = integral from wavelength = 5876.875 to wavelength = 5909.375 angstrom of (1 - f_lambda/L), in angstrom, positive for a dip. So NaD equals 0.27 angstrom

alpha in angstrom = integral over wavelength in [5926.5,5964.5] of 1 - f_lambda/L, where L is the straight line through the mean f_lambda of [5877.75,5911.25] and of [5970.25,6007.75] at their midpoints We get 1.6 angstrom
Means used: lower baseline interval 5.71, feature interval 5.49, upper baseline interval 5.76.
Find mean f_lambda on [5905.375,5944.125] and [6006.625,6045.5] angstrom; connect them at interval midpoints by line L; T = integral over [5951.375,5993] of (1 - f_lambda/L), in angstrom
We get -0.83 angstrom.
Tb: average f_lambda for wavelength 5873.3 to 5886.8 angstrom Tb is 6.26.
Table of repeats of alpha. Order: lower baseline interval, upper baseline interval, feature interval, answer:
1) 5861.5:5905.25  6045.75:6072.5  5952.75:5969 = 0.51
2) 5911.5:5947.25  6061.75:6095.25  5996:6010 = -0.34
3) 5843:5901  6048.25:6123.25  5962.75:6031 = 0.71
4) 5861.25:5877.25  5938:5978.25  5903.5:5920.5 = 0.28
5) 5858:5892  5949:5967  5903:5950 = 1.17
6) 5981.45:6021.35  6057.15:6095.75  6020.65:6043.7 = -0.22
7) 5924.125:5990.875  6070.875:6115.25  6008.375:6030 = 0.48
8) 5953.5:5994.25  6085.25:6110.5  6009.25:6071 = 0.50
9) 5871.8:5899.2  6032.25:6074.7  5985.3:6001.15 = 0.25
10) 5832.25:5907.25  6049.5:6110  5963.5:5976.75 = 0.32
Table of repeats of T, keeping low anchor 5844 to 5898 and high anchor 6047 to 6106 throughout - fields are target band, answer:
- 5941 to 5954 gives 0.9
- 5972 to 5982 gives -0.2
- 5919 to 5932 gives 0.9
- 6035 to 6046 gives -0.6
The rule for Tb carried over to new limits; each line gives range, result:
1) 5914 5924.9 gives 5.52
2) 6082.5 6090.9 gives 5.55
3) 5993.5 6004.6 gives 5.72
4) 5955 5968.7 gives 5.67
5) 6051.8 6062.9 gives 5.45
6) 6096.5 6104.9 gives 5.4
